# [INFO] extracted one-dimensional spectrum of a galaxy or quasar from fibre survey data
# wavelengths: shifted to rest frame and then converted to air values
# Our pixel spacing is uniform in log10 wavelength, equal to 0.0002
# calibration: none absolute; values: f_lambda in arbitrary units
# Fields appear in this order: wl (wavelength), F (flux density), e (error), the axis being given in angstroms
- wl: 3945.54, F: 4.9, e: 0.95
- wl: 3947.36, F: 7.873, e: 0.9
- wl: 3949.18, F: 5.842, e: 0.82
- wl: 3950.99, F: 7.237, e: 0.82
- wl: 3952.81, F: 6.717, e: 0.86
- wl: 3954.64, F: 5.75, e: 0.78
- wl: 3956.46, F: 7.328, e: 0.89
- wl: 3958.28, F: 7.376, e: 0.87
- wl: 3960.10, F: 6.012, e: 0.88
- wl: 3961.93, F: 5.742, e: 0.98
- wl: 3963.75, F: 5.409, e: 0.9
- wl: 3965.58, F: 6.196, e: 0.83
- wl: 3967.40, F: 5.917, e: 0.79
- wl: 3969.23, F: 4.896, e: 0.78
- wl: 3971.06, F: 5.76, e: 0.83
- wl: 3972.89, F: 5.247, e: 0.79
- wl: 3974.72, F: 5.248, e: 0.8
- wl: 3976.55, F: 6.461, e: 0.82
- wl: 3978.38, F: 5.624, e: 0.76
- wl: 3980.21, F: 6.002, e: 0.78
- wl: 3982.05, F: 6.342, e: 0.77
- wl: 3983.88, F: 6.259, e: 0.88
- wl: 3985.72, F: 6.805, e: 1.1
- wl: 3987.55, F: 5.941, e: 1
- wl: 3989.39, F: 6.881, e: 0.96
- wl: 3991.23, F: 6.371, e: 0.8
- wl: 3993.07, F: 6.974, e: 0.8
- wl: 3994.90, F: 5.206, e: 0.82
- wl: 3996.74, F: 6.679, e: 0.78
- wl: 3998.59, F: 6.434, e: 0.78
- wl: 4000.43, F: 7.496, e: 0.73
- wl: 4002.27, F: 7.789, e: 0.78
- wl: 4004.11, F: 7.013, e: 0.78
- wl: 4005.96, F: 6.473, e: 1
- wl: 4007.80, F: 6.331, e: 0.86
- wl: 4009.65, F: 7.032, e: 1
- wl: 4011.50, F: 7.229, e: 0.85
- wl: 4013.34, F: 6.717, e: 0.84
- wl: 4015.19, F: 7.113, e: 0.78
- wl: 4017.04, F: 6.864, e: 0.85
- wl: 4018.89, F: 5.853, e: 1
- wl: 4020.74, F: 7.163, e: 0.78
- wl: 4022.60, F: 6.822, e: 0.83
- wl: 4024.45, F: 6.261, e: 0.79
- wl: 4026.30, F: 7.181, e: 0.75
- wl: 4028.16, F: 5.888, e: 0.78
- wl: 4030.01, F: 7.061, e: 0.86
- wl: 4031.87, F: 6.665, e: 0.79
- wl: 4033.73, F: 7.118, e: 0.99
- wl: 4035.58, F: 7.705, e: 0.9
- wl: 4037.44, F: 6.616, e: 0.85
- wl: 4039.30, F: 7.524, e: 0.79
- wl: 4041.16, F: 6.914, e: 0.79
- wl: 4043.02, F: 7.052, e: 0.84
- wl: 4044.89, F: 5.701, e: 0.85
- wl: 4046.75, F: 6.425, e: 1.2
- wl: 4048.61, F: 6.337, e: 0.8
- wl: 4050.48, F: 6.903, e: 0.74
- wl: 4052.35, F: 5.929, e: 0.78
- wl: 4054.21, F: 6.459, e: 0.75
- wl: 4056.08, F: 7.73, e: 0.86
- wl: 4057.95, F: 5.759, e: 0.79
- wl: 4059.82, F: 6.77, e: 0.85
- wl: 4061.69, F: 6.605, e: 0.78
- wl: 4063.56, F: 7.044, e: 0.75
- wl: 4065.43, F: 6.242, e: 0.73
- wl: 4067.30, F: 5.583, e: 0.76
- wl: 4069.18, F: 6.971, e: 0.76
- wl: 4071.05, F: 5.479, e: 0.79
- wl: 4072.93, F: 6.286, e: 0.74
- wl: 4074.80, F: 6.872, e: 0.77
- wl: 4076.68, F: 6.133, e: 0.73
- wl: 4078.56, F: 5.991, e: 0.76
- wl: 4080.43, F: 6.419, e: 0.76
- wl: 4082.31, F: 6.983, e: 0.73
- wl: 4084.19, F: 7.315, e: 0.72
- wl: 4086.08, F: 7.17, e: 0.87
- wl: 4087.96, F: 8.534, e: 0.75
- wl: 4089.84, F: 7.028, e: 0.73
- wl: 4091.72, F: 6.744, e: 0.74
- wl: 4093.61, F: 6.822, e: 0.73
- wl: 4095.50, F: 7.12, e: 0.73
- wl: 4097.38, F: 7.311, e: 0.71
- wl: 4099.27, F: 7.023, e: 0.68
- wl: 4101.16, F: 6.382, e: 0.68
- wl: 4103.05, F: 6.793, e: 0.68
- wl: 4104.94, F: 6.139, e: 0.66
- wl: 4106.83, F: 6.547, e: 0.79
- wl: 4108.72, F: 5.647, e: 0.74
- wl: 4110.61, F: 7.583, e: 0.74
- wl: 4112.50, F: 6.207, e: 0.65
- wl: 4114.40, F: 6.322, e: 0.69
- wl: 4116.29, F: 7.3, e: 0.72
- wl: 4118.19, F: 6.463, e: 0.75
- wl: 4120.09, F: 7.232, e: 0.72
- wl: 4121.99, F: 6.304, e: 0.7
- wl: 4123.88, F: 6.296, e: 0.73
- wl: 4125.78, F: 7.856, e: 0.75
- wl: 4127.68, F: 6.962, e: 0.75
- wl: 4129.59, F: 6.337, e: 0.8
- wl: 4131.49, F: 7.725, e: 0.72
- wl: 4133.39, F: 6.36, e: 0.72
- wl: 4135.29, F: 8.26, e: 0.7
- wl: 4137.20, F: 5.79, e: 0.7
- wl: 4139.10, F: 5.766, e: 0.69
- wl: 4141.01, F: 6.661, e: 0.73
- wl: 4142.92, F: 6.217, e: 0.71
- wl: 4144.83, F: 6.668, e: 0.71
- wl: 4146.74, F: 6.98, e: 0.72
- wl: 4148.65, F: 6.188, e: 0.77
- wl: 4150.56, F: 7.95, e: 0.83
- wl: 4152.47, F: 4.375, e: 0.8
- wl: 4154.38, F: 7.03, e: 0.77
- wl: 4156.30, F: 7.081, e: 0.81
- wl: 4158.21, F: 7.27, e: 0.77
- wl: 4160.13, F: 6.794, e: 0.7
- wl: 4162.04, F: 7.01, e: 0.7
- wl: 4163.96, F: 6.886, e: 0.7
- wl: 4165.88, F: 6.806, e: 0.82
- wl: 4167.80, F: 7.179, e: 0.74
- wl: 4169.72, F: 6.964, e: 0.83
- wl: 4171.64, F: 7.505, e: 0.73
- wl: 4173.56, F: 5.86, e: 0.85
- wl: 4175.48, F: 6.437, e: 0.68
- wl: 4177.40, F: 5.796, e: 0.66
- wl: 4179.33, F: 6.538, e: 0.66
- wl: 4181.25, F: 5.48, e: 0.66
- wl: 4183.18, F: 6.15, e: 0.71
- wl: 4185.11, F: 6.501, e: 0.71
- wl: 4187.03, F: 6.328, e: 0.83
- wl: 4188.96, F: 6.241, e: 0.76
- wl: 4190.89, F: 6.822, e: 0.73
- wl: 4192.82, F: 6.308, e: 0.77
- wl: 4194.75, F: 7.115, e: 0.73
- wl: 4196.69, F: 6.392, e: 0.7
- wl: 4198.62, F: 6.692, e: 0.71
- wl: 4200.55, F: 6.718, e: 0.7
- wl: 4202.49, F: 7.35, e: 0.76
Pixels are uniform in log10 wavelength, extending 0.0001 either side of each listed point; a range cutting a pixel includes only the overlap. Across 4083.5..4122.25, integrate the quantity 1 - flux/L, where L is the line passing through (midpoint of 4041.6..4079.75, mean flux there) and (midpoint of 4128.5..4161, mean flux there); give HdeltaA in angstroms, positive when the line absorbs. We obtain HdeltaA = -1.9 angstroms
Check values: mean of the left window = 6.42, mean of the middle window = 6.86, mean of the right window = 6.67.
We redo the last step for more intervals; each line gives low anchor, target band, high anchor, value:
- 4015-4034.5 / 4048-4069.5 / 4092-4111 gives 0.6 angstroms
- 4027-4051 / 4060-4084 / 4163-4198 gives 1.0 angstroms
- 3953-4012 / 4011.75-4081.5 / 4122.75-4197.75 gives -1.9 angstroms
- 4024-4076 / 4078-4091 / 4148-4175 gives -0.8 angstroms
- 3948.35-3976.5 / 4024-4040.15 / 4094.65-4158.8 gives -1.5 angstroms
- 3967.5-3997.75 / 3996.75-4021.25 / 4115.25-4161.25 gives -2.8 angstroms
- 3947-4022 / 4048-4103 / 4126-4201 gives -1.4 angstroms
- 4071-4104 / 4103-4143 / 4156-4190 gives 0.3 angstroms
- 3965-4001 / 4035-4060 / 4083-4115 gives -0.6 angstroms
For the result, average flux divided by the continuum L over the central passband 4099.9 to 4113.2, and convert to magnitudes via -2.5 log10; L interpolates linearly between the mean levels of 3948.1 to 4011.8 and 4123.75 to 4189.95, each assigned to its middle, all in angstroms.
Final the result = 0.01 mag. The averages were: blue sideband 6.34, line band 6.49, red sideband 6.64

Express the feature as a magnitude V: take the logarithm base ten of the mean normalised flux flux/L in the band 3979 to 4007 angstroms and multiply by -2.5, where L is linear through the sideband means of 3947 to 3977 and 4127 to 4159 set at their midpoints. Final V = -0.06 mag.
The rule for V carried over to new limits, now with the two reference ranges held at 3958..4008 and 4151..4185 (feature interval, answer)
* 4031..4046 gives -0.09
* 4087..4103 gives -0.11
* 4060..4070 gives -0.02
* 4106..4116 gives -0.01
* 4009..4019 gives -0.10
